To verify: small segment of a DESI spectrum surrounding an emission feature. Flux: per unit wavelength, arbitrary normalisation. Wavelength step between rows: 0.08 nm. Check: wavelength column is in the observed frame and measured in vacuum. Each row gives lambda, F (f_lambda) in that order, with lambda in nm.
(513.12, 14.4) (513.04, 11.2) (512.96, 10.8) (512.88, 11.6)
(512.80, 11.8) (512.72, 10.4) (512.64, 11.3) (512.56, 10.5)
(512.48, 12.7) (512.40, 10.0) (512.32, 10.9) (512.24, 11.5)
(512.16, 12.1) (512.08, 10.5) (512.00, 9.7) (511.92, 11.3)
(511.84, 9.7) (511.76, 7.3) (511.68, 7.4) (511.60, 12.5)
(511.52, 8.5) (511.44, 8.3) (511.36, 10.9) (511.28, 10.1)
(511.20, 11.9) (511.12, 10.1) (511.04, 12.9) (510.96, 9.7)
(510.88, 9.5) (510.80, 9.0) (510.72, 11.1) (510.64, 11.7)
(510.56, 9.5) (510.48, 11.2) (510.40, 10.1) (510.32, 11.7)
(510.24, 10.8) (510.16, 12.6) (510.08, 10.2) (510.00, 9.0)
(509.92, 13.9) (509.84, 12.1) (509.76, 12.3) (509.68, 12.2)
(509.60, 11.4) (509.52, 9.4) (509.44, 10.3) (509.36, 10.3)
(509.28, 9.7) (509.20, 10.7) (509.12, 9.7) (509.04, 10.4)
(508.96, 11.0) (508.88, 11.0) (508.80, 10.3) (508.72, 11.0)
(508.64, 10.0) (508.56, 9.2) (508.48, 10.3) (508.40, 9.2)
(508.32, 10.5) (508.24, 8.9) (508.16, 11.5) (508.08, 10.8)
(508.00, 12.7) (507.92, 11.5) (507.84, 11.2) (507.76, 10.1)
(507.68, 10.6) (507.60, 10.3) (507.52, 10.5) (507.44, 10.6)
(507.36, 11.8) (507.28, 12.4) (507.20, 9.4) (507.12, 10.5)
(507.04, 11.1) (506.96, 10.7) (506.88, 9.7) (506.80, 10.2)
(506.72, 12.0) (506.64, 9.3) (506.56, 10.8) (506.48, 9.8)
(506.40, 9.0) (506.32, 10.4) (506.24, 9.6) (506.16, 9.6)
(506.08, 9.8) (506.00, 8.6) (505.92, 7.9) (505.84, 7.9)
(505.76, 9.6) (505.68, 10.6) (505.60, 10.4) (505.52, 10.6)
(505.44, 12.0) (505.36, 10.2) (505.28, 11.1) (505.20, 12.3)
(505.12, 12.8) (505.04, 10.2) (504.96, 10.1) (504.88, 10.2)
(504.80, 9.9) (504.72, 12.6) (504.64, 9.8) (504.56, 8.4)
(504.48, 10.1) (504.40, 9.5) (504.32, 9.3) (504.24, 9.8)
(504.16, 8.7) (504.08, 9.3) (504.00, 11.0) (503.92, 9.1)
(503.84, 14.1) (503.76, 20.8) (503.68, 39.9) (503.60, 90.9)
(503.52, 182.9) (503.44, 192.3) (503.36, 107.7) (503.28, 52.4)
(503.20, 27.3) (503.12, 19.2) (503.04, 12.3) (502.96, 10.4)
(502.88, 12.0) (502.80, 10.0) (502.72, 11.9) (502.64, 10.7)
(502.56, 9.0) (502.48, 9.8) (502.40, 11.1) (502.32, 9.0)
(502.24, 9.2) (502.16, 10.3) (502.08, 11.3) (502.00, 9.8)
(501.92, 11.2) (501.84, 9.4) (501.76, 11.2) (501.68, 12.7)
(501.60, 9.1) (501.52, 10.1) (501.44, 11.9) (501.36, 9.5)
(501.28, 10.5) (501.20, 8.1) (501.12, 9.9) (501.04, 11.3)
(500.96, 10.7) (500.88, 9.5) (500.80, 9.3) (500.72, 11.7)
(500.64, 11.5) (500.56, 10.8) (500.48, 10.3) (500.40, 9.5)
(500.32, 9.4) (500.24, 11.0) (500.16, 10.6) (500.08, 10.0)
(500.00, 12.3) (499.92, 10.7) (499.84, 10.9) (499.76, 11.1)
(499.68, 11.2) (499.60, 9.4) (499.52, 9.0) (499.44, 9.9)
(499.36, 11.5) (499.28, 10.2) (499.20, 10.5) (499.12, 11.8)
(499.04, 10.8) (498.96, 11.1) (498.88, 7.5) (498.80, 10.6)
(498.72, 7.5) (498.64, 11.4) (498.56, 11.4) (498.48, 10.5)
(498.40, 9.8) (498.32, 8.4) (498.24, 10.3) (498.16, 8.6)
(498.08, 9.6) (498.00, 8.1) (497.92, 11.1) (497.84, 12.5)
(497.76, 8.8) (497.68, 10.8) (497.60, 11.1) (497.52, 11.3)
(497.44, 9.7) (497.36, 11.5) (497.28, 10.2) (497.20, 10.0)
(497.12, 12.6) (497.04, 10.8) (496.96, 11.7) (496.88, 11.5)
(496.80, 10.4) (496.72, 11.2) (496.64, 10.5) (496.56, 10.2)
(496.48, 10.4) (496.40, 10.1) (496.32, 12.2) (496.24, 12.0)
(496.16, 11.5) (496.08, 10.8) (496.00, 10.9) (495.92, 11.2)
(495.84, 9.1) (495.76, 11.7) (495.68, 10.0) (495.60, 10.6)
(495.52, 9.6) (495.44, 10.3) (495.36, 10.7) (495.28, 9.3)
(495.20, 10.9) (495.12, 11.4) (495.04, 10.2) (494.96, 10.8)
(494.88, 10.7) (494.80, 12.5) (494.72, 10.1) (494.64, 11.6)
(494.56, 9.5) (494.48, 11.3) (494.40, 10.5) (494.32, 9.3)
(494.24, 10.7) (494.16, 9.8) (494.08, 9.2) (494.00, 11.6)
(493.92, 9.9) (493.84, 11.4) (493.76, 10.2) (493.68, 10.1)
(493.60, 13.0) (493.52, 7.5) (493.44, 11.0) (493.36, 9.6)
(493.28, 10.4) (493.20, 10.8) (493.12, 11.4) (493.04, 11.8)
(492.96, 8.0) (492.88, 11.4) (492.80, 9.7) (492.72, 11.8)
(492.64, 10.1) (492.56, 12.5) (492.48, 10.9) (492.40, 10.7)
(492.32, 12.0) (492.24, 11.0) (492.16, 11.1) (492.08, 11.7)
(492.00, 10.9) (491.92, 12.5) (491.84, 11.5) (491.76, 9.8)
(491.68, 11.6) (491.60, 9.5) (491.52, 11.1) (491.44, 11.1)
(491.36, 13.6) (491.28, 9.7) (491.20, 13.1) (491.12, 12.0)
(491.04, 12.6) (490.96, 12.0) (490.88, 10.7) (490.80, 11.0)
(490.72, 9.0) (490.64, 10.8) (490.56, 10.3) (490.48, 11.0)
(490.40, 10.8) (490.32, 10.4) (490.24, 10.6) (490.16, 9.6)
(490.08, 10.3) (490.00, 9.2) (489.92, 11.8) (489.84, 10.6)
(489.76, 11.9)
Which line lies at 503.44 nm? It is H-beta 4861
